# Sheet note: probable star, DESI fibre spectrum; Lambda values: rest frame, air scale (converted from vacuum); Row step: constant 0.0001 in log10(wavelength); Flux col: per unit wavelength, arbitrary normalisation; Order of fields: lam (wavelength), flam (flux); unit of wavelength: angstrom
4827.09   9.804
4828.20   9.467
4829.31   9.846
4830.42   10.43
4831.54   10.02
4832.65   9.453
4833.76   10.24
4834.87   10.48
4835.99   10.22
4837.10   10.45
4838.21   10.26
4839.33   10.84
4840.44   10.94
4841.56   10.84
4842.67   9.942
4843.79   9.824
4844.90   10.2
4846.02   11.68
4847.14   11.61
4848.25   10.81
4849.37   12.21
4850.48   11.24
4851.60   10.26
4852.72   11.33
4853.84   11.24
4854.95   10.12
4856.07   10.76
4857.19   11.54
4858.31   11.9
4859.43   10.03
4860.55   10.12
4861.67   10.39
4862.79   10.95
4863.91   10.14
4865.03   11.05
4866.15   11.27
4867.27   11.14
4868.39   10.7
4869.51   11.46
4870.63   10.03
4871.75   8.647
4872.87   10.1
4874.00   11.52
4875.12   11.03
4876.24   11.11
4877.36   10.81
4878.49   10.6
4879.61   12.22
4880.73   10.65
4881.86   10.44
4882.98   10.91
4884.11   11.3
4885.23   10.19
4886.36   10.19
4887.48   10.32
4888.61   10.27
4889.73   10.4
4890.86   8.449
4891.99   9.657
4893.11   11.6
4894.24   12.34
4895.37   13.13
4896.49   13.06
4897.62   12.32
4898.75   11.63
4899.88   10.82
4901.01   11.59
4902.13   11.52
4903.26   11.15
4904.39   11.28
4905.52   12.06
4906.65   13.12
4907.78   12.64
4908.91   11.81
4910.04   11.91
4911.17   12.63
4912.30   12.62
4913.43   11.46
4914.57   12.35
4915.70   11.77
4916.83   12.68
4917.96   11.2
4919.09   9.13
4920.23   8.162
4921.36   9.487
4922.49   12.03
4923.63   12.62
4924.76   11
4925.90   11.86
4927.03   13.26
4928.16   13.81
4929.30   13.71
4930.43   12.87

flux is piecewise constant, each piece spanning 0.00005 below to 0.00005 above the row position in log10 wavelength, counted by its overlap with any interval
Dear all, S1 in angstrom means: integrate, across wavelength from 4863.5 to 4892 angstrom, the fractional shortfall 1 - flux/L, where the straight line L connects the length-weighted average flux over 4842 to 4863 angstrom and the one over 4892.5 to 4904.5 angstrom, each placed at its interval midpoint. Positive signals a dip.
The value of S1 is 2.1 angstrom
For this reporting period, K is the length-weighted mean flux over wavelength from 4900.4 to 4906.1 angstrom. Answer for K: 11.5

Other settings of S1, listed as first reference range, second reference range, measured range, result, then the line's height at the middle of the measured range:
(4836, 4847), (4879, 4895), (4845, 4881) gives -0.9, 10.6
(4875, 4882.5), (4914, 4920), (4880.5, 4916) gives -1.0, 11.1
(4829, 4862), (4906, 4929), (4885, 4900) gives 0.5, 11.4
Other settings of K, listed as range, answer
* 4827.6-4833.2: 9.84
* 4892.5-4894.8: 11.9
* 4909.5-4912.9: 12.4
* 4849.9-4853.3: 11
